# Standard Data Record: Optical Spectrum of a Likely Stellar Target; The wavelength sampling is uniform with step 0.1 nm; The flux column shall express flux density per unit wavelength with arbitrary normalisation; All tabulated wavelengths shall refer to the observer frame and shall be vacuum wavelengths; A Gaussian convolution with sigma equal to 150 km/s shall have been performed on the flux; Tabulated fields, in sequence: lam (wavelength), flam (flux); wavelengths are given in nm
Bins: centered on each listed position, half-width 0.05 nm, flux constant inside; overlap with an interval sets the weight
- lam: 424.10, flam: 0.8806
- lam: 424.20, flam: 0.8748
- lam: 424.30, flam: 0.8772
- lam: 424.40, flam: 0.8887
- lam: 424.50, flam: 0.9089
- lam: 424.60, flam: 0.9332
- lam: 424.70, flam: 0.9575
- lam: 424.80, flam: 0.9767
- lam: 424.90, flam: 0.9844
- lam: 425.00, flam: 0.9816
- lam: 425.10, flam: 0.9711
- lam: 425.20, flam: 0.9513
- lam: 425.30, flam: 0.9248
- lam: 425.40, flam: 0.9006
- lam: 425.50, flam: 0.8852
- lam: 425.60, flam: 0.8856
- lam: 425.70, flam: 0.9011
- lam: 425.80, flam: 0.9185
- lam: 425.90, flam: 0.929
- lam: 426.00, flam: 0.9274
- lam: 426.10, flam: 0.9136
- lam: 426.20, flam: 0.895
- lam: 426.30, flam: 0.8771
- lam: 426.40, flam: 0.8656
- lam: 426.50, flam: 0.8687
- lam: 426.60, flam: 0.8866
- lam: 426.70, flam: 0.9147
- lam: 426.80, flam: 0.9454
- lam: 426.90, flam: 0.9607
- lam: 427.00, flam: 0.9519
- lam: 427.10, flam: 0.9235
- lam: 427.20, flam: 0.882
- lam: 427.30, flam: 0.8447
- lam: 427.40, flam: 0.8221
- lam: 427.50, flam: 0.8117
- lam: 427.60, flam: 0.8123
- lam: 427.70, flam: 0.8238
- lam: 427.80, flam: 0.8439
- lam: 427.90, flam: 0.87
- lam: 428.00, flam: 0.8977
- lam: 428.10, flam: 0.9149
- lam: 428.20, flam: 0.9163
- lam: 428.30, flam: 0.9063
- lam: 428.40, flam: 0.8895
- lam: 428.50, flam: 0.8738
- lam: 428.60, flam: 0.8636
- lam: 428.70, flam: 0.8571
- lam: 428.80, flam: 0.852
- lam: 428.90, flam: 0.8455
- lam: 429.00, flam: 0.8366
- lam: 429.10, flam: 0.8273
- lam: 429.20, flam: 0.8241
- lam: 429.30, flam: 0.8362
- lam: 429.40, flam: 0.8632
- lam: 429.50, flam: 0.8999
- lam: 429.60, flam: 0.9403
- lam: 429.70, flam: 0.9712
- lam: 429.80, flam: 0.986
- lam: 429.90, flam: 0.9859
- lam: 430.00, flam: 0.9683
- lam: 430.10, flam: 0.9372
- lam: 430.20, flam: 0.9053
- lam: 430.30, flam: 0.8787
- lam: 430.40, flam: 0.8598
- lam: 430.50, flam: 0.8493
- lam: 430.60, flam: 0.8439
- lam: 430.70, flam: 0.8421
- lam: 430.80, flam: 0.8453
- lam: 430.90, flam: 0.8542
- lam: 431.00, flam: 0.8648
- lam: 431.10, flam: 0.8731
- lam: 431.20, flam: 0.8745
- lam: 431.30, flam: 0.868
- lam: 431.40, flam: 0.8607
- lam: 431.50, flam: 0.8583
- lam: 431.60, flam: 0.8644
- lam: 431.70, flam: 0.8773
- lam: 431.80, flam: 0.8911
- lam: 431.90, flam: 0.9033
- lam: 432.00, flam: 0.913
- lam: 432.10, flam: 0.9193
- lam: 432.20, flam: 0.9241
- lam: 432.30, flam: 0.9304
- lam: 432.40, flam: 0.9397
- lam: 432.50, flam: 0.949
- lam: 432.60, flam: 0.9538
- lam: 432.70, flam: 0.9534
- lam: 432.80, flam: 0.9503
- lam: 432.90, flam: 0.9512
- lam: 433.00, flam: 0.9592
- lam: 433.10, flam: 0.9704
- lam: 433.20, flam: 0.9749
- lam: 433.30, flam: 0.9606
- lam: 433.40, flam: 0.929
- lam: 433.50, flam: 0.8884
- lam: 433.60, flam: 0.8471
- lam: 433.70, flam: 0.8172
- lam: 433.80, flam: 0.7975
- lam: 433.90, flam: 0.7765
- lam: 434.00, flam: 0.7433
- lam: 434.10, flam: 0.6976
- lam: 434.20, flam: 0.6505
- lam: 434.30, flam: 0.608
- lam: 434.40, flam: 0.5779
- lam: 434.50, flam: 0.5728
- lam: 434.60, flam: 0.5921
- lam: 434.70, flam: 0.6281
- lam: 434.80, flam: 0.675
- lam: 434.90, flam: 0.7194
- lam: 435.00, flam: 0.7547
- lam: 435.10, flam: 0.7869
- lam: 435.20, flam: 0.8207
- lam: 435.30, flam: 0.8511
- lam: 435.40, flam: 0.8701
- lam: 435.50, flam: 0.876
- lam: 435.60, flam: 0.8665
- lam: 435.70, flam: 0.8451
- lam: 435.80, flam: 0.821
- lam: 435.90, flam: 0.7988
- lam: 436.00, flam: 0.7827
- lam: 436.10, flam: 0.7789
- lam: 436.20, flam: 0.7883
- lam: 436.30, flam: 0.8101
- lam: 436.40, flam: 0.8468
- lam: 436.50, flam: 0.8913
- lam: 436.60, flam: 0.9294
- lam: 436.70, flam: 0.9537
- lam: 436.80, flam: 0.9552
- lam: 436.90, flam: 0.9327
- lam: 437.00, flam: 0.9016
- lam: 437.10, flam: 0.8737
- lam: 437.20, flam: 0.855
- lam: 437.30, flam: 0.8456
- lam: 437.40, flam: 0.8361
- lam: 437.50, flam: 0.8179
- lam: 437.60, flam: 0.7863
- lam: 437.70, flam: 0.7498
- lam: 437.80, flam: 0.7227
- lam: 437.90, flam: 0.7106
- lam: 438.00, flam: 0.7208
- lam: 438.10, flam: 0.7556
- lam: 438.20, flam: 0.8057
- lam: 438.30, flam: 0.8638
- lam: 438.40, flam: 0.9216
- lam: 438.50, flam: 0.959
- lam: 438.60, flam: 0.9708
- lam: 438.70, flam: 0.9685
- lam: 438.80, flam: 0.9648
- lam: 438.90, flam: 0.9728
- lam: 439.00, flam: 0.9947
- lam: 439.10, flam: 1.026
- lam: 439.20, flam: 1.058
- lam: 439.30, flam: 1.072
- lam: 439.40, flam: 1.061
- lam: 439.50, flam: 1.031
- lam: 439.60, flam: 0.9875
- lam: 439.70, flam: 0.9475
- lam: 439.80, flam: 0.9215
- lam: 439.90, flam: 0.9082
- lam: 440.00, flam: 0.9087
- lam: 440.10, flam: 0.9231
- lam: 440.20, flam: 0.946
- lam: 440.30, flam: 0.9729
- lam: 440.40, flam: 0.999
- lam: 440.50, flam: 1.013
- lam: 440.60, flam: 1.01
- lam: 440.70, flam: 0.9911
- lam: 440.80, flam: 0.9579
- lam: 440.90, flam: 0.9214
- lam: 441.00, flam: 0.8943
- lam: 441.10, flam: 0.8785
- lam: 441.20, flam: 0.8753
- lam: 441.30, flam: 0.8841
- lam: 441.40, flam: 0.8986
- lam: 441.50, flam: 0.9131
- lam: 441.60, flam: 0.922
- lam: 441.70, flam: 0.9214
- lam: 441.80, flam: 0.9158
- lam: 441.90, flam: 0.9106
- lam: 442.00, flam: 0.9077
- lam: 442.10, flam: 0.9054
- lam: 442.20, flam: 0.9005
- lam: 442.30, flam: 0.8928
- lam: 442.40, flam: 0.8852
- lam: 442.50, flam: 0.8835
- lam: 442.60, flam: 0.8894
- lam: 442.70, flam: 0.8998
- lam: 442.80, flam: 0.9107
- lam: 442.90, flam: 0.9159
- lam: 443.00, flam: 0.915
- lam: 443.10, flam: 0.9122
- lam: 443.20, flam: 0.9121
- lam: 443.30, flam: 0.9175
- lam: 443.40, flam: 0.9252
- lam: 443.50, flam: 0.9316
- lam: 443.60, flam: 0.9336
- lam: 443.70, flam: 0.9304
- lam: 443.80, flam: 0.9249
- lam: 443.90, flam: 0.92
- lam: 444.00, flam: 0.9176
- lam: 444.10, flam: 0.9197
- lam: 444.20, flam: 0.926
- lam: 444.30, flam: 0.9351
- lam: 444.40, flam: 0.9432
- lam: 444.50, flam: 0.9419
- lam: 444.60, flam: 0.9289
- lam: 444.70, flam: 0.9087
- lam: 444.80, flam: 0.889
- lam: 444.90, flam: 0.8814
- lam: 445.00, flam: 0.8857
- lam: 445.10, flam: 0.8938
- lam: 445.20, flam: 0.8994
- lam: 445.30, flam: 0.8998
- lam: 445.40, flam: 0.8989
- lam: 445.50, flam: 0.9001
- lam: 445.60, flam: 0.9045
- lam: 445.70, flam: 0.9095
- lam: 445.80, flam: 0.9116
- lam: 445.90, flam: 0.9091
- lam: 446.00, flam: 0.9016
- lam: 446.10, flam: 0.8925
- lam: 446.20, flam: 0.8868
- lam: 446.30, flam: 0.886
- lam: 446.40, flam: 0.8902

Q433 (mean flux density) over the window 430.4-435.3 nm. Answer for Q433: 0.836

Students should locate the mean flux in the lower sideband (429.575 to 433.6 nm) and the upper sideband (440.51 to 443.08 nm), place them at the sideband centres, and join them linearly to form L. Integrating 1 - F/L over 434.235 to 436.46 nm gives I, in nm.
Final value 0.38 nm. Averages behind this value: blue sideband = 0.911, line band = 0.758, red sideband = 0.914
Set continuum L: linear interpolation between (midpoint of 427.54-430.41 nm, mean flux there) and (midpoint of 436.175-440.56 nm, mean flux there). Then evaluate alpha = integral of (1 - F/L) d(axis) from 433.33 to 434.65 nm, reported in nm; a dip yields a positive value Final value 0.240 nm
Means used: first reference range 0.886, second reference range 0.907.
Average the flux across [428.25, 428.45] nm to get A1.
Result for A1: 0.898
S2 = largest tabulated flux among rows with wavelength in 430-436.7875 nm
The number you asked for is 0.9749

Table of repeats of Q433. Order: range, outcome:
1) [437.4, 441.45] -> 0.918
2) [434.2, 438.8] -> 0.809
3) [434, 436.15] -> 0.742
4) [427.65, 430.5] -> 0.888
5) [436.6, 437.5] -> 0.892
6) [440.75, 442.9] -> 0.904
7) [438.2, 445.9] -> 0.931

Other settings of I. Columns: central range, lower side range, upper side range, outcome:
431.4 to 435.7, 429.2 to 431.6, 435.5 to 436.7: 0.14 nm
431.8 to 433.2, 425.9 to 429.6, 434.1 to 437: -0.20 nm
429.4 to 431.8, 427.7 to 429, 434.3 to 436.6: -0.14 nm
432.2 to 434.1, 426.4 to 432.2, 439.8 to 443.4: -0.01 nm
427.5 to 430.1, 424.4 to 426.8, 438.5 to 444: 0.11 nm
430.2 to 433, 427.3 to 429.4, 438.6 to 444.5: -0.05 nm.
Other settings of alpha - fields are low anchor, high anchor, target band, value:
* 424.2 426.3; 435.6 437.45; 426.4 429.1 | 0.10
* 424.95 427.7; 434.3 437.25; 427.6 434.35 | -0.21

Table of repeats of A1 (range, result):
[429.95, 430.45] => 0.91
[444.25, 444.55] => 0.94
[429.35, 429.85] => 0.932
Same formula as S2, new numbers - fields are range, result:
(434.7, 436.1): 0.876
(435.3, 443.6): 1.072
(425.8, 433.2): 0.986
